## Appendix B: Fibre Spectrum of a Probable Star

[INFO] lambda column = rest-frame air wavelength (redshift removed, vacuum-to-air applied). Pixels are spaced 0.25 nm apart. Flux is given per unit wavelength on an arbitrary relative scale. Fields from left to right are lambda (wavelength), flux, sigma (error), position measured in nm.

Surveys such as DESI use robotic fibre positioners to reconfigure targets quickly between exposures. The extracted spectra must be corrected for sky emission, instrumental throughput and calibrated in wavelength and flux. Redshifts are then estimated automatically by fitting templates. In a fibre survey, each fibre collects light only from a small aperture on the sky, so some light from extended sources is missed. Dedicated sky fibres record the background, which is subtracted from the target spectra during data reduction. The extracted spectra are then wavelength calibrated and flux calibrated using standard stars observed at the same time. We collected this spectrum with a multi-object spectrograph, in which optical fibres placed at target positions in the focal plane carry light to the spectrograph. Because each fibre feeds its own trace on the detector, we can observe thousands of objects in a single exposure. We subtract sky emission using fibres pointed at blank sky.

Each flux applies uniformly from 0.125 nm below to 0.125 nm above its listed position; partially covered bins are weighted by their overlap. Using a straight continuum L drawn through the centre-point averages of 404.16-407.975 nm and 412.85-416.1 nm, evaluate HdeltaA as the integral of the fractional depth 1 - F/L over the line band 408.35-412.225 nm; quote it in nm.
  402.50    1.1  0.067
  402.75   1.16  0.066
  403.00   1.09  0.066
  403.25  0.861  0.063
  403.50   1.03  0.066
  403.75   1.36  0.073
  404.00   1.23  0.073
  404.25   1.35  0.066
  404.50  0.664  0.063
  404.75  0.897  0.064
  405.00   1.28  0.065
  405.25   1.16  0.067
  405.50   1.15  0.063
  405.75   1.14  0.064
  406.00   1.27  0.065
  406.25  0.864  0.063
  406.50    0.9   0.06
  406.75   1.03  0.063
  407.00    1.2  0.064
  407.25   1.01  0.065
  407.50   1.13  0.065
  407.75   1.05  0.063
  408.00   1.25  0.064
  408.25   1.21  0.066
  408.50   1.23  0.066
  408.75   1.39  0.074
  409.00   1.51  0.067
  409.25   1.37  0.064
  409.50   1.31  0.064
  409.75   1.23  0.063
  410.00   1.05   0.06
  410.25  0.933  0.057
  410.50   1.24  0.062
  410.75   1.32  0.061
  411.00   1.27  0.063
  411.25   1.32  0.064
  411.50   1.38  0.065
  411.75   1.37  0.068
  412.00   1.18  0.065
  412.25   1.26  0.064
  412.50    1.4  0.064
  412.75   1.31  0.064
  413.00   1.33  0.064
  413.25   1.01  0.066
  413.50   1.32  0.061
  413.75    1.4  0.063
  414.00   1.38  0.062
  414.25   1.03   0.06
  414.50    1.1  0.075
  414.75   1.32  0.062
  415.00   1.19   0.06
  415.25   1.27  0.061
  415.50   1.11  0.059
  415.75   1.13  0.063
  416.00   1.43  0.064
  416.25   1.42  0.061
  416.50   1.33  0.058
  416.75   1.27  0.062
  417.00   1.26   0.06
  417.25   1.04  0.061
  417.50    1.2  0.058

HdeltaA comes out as -0.40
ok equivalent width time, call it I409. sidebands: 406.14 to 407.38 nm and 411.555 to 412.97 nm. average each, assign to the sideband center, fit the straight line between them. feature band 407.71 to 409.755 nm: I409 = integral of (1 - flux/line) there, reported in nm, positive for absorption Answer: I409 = -0.335 nm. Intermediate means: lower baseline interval 1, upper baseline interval 1.31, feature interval 1.3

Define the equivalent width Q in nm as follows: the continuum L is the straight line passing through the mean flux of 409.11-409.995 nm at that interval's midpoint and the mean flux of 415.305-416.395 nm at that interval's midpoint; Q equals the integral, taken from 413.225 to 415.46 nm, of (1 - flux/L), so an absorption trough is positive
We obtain 0.08 nm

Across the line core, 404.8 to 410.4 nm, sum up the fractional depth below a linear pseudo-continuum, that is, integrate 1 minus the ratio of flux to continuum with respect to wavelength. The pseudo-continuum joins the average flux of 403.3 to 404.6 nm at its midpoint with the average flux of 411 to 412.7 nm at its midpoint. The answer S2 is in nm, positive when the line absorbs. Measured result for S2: 0.216 nm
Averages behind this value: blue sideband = 1.12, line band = 1.16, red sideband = 1.31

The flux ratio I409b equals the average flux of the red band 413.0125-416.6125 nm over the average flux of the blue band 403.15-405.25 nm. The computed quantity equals 1.14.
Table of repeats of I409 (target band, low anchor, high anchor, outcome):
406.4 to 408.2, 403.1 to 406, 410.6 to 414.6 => 0.12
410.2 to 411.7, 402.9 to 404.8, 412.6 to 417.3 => -0.10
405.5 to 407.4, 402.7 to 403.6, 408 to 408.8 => 0.17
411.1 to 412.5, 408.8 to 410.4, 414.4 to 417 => -0.07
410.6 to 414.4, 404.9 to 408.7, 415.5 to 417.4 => -0.25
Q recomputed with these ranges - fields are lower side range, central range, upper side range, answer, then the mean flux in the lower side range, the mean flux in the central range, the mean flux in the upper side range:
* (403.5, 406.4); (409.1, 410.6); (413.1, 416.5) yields -0.02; 1.12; 1.19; 1.24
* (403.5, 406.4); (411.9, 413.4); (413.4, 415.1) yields -0.03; 1.12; 1.25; 1.25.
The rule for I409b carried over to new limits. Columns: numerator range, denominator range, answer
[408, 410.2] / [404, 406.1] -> 1.14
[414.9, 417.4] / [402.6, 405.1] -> 1.14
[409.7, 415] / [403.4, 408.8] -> 1.11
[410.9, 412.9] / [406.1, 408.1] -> 1.24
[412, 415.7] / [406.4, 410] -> 1.04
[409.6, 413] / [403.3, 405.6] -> 1.12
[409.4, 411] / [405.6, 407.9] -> 1.11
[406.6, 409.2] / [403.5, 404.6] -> 1.05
